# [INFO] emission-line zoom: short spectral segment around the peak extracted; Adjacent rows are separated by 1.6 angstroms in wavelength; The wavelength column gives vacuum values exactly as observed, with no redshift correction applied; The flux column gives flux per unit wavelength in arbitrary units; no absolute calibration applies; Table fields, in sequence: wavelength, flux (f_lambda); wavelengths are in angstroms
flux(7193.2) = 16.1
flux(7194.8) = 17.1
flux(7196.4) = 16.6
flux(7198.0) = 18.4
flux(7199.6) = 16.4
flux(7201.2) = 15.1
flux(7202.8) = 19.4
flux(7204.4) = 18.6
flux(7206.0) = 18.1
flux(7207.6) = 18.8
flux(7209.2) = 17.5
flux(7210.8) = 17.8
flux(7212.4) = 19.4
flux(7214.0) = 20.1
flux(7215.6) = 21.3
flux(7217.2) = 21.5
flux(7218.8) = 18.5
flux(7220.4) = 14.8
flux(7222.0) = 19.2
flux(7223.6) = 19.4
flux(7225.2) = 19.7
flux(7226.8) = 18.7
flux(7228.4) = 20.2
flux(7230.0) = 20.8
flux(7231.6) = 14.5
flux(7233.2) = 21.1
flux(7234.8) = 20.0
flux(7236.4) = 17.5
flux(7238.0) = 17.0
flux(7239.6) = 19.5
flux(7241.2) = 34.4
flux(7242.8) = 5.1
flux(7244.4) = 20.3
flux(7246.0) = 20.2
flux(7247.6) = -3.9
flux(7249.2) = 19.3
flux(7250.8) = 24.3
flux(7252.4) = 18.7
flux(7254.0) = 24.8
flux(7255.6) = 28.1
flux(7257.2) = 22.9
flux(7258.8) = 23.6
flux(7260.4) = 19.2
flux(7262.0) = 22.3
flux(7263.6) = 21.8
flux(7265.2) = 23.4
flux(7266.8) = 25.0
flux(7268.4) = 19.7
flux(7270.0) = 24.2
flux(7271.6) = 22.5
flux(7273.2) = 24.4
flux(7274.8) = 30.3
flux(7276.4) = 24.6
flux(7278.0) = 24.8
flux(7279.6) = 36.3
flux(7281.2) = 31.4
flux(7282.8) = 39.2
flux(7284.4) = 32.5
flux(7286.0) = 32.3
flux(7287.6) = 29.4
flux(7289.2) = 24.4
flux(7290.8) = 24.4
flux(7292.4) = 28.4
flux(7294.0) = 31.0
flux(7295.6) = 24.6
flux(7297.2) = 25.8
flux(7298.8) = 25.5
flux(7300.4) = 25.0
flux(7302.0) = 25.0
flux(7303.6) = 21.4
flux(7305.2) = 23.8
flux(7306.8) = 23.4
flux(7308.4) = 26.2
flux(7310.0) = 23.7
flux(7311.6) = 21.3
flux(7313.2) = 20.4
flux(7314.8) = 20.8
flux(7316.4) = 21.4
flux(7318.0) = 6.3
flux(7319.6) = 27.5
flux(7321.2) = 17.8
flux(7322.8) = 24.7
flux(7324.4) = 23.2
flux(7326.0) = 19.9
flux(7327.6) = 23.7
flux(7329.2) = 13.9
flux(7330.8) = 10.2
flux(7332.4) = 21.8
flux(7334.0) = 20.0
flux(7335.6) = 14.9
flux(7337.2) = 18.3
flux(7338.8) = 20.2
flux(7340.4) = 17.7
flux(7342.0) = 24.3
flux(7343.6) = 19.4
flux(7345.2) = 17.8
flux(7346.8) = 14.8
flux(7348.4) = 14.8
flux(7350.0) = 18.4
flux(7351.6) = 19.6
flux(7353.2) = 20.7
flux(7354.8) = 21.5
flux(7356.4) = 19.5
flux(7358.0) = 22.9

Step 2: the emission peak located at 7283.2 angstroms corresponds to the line Hbeta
